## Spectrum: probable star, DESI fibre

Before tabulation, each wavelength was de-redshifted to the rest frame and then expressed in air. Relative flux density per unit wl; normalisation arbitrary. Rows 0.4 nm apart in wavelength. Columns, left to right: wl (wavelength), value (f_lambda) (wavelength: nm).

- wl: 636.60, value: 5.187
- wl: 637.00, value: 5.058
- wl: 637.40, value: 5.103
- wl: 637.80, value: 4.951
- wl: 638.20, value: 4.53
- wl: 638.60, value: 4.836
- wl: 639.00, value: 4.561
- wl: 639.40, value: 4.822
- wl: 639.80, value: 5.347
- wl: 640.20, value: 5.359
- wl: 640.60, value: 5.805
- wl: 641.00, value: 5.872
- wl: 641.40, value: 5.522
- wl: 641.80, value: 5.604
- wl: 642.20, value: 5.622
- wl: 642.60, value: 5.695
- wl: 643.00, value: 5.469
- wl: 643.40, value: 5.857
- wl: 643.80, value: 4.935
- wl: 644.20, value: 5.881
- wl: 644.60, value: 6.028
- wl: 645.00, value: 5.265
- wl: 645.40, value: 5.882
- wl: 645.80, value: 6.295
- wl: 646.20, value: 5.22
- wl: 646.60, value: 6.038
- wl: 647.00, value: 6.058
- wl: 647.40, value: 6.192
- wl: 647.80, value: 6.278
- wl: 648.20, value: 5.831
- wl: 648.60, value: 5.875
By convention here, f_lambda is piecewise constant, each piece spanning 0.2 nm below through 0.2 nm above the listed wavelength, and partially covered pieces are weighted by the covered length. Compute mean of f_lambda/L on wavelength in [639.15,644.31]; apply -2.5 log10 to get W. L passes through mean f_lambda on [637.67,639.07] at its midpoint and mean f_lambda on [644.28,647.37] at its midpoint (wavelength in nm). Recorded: -0.06 mag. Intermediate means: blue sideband 4.72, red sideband 5.85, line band 5.51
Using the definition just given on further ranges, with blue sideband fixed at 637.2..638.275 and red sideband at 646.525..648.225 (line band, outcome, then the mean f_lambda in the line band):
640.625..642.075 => -0.06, 5.68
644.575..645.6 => 0.03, 5.67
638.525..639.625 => 0.07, 4.74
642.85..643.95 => 0.03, 5.44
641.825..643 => -0.03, 5.62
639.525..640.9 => -0.06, 5.49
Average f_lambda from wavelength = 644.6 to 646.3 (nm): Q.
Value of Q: 5.73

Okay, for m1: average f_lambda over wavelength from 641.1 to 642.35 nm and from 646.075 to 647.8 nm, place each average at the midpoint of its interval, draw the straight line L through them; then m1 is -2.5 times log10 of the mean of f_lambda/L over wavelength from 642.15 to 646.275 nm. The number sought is 0.02 mag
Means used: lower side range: 5.6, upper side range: 5.95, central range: 5.66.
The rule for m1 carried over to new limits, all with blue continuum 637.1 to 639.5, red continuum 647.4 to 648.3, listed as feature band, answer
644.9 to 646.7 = 0.015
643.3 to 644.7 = -0.010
